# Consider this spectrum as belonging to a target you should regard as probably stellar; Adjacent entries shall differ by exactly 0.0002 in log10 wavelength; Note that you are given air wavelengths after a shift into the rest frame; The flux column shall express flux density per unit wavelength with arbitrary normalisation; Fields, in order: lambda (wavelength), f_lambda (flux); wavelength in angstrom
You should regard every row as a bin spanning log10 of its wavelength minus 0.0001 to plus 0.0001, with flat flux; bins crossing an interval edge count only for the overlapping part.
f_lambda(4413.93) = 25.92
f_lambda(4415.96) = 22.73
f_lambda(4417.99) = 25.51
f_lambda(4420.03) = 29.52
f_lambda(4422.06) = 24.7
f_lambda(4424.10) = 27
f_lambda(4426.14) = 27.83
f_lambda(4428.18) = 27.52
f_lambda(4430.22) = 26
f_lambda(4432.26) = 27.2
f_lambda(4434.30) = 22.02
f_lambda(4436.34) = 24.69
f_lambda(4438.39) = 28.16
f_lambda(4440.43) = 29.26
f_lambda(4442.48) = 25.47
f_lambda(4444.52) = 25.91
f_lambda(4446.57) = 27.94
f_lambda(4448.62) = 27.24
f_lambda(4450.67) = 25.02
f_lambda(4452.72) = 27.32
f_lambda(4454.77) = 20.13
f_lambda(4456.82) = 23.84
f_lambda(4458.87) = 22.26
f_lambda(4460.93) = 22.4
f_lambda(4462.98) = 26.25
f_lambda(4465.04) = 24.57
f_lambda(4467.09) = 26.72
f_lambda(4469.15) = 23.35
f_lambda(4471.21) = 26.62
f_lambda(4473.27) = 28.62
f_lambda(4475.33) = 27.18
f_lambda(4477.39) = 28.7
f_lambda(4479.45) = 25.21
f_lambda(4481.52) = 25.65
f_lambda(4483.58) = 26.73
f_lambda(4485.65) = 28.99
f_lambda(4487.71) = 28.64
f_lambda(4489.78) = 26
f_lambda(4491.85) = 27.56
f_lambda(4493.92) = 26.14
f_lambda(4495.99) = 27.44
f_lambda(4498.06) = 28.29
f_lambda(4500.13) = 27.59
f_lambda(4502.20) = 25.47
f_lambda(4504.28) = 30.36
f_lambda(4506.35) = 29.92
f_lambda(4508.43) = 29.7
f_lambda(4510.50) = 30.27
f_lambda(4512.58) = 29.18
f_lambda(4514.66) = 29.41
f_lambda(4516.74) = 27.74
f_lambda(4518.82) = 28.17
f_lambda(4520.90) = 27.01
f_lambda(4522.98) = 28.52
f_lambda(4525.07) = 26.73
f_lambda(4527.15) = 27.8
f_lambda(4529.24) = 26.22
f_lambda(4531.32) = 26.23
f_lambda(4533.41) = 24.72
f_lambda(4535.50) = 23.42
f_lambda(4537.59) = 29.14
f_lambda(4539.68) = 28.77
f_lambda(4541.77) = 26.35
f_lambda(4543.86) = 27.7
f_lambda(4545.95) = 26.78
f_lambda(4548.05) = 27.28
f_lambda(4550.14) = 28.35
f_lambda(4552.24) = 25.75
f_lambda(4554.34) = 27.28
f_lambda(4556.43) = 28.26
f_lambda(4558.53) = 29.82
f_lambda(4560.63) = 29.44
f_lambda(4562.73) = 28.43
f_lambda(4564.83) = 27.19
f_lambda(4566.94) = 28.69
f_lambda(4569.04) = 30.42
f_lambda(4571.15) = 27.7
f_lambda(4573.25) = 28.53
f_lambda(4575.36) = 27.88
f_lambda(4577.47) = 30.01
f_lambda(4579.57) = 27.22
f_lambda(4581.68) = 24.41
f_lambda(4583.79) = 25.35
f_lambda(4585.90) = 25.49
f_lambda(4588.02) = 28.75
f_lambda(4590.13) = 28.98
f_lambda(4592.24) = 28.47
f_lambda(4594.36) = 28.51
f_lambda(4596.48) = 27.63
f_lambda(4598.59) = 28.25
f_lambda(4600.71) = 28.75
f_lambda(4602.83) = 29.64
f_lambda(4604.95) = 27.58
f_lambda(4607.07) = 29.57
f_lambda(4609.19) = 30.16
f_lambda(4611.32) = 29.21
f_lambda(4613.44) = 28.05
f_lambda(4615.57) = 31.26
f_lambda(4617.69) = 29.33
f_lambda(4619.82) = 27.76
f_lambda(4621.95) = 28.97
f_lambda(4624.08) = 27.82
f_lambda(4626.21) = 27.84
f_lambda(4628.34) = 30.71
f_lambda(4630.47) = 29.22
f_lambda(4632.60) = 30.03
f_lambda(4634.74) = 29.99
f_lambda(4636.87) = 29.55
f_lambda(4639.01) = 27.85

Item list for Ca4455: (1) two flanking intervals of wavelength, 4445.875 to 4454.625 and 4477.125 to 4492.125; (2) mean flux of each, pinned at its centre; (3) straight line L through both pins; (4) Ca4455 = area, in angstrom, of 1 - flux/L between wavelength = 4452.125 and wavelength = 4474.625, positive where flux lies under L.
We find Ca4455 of 1.52 angstrom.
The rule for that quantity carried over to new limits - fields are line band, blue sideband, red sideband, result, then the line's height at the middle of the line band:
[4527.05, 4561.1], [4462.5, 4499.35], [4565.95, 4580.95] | 1.0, 28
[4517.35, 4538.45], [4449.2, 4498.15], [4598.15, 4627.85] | 0.2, 27.1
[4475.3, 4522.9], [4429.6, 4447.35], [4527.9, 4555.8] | -2.4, 26.6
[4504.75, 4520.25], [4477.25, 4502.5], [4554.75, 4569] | -0.9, 27.6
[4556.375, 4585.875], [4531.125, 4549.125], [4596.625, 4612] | -0.2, 27.8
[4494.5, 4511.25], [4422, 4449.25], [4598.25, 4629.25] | -0.6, 27.5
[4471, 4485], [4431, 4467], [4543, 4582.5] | -0.6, 26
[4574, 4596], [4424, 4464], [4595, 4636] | 0.7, 28.4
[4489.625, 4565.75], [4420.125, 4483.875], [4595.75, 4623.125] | -1.0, 27.4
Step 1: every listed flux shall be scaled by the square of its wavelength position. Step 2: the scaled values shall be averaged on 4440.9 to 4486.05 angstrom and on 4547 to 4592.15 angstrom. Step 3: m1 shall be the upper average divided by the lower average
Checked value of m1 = 1.1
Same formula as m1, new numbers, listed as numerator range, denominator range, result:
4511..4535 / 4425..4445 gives 1.08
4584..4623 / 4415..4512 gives 1.15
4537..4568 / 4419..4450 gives 1.10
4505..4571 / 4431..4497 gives 1.11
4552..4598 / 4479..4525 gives 1.03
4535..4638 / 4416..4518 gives 1.12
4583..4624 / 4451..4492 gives 1.17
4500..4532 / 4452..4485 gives 1.13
